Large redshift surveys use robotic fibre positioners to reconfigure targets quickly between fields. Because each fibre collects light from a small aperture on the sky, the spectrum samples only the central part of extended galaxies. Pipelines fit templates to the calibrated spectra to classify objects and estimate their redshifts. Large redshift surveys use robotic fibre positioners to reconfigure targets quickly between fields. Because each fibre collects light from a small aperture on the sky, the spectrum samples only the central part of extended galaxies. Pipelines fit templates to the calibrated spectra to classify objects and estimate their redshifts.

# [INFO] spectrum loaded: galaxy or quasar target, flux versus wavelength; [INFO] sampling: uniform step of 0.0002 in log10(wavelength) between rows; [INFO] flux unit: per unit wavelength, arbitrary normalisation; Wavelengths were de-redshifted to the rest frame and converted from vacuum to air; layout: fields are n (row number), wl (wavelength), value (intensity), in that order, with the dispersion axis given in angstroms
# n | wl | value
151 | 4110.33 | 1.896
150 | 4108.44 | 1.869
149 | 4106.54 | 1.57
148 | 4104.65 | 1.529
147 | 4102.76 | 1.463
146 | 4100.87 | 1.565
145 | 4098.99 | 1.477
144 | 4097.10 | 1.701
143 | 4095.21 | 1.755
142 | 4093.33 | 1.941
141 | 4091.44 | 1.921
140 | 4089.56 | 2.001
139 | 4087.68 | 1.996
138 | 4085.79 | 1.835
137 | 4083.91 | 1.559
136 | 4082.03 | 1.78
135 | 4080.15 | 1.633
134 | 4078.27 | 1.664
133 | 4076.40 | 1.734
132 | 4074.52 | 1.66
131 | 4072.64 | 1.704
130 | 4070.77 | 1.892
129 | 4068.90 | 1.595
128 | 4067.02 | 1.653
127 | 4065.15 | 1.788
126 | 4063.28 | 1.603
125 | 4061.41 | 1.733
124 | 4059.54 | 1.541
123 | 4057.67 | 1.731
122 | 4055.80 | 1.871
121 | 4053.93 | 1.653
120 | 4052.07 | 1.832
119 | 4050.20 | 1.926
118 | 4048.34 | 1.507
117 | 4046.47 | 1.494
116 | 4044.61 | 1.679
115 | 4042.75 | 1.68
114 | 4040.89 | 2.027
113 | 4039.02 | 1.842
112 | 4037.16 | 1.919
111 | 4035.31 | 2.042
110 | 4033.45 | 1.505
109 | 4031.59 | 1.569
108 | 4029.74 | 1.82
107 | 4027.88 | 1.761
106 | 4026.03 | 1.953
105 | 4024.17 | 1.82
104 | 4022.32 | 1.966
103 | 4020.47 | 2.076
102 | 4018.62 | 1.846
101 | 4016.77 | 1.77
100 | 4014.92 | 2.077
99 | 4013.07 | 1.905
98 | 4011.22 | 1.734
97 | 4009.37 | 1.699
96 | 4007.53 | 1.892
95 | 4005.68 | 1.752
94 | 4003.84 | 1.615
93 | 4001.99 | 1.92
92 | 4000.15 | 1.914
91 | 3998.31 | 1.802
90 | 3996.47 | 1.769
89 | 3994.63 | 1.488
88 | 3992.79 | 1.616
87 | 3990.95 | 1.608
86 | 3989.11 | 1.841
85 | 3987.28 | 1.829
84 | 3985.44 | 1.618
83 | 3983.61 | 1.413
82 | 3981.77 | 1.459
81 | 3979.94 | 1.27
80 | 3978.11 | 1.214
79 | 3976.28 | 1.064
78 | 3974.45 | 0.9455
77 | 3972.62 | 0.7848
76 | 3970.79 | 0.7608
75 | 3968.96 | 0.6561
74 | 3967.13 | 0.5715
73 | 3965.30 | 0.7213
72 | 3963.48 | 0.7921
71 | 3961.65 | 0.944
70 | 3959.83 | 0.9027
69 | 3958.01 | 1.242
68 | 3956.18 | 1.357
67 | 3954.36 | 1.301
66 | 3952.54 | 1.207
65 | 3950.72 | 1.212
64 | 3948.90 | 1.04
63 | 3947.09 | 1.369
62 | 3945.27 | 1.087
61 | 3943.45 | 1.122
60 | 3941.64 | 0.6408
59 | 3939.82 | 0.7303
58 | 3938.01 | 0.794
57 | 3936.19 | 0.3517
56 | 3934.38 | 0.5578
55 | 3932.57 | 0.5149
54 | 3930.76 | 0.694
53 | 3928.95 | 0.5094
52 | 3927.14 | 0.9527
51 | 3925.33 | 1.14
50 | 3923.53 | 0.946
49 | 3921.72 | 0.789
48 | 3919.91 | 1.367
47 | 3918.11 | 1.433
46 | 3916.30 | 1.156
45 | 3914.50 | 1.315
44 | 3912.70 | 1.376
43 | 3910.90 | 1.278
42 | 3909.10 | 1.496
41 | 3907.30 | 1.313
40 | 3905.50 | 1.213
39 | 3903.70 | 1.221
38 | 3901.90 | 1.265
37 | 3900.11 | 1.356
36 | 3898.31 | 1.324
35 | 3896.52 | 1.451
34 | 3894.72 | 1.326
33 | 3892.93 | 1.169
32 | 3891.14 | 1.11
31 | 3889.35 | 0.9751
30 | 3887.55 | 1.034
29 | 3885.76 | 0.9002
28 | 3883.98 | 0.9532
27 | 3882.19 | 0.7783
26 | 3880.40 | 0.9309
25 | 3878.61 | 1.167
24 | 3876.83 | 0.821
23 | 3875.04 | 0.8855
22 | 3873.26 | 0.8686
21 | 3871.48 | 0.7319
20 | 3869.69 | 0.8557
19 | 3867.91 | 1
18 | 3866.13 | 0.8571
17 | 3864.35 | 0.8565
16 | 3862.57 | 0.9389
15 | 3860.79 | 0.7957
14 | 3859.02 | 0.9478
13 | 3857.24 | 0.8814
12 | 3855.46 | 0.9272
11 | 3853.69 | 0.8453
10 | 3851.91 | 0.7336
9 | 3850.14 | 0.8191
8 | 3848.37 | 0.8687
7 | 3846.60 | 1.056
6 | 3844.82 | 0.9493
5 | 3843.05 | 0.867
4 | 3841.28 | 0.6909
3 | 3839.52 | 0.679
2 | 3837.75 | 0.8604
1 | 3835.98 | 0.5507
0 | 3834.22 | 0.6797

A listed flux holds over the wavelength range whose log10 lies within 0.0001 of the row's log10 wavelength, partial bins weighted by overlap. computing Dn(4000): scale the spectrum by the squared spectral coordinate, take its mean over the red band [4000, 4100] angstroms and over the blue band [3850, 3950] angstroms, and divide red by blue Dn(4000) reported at 1.91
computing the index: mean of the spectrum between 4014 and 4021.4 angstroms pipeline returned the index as 1.94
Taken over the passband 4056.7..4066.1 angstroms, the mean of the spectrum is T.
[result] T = 1.68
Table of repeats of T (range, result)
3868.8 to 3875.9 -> 0.835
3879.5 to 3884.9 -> 0.888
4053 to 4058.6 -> 1.75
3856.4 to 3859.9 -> 0.914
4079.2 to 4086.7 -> 1.7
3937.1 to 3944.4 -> 0.823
